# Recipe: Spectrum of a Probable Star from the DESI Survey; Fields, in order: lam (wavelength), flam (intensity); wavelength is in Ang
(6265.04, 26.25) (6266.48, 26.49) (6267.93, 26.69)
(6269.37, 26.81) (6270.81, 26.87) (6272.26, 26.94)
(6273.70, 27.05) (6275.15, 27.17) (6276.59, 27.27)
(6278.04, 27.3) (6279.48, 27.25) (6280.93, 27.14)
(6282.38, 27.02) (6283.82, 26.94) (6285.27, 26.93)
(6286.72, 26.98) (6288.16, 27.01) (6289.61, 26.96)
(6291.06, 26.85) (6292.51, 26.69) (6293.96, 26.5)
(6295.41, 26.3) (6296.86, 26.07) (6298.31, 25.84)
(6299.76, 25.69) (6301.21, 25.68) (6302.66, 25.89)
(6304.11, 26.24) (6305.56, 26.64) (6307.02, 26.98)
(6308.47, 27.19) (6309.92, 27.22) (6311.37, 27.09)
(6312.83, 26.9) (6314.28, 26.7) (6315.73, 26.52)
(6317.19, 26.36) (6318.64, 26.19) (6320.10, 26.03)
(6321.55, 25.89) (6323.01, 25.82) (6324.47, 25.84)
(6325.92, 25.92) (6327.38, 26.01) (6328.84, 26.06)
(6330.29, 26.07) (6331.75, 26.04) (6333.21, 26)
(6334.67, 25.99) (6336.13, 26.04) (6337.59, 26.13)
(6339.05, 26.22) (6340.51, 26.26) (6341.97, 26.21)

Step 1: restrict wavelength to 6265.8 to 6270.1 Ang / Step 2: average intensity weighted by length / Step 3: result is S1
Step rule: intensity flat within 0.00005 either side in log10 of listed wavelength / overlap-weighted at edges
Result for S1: 26.7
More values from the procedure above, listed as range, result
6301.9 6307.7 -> 26.4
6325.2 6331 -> 26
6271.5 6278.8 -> 27.1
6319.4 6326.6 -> 25.9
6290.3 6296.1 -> 26.6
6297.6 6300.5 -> 25.8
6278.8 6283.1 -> 27.1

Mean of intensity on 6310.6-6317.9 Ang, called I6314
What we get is 26.7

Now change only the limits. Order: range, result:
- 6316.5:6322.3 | 26.1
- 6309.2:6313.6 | 27.1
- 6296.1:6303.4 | 25.8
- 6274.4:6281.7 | 27.2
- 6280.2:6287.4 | 27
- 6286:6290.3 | 27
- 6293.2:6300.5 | 26.1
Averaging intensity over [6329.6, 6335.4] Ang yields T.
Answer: 26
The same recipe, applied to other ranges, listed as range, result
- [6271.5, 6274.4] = 27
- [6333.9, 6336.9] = 26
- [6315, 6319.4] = 26.3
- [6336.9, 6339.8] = 26.2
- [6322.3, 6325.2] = 25.9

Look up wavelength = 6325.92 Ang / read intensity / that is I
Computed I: 25.92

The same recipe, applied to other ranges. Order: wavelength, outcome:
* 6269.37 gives 26.81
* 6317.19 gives 26.36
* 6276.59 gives 27.27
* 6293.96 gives 26.5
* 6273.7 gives 27.05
